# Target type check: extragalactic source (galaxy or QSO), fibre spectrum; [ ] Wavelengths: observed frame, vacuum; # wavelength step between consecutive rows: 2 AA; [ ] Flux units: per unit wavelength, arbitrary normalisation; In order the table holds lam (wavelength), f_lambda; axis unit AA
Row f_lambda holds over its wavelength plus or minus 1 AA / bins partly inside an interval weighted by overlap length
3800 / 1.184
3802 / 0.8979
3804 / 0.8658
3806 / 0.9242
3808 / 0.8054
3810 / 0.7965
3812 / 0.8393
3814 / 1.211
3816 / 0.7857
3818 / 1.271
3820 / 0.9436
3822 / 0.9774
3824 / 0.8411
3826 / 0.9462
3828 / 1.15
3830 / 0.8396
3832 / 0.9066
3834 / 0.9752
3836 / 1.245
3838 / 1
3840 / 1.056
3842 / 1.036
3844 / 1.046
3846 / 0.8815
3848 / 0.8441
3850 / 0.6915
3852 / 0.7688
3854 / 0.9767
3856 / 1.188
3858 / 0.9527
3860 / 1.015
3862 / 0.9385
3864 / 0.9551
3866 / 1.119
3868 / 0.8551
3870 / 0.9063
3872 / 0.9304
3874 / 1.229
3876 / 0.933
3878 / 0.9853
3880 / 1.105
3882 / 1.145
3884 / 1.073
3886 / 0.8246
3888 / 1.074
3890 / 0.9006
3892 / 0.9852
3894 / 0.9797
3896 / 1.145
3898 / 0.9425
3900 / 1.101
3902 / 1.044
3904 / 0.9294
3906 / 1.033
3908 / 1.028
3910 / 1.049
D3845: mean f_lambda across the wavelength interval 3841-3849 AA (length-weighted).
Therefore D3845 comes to 0.952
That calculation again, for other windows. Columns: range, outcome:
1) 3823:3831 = 0.944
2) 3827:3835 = 0.968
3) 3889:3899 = 0.991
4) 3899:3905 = 1.02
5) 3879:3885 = 1.11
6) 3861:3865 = 0.947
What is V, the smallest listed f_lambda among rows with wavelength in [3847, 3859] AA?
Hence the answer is 0.6915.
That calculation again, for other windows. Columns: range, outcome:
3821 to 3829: 0.8411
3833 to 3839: 0.9752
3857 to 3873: 0.8551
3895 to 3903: 0.9425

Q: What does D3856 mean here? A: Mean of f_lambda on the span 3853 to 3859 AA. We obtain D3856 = 1.04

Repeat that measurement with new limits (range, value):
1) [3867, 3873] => 0.897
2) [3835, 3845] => 1.08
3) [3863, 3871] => 0.959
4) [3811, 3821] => 1.01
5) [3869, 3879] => 0.997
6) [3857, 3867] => 0.996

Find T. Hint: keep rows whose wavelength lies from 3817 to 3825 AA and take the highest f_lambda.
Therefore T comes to 1.271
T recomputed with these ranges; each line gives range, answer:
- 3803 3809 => 0.9242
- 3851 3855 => 0.9767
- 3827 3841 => 1.245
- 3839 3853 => 1.056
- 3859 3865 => 1.015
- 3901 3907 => 1.044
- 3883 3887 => 1.073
